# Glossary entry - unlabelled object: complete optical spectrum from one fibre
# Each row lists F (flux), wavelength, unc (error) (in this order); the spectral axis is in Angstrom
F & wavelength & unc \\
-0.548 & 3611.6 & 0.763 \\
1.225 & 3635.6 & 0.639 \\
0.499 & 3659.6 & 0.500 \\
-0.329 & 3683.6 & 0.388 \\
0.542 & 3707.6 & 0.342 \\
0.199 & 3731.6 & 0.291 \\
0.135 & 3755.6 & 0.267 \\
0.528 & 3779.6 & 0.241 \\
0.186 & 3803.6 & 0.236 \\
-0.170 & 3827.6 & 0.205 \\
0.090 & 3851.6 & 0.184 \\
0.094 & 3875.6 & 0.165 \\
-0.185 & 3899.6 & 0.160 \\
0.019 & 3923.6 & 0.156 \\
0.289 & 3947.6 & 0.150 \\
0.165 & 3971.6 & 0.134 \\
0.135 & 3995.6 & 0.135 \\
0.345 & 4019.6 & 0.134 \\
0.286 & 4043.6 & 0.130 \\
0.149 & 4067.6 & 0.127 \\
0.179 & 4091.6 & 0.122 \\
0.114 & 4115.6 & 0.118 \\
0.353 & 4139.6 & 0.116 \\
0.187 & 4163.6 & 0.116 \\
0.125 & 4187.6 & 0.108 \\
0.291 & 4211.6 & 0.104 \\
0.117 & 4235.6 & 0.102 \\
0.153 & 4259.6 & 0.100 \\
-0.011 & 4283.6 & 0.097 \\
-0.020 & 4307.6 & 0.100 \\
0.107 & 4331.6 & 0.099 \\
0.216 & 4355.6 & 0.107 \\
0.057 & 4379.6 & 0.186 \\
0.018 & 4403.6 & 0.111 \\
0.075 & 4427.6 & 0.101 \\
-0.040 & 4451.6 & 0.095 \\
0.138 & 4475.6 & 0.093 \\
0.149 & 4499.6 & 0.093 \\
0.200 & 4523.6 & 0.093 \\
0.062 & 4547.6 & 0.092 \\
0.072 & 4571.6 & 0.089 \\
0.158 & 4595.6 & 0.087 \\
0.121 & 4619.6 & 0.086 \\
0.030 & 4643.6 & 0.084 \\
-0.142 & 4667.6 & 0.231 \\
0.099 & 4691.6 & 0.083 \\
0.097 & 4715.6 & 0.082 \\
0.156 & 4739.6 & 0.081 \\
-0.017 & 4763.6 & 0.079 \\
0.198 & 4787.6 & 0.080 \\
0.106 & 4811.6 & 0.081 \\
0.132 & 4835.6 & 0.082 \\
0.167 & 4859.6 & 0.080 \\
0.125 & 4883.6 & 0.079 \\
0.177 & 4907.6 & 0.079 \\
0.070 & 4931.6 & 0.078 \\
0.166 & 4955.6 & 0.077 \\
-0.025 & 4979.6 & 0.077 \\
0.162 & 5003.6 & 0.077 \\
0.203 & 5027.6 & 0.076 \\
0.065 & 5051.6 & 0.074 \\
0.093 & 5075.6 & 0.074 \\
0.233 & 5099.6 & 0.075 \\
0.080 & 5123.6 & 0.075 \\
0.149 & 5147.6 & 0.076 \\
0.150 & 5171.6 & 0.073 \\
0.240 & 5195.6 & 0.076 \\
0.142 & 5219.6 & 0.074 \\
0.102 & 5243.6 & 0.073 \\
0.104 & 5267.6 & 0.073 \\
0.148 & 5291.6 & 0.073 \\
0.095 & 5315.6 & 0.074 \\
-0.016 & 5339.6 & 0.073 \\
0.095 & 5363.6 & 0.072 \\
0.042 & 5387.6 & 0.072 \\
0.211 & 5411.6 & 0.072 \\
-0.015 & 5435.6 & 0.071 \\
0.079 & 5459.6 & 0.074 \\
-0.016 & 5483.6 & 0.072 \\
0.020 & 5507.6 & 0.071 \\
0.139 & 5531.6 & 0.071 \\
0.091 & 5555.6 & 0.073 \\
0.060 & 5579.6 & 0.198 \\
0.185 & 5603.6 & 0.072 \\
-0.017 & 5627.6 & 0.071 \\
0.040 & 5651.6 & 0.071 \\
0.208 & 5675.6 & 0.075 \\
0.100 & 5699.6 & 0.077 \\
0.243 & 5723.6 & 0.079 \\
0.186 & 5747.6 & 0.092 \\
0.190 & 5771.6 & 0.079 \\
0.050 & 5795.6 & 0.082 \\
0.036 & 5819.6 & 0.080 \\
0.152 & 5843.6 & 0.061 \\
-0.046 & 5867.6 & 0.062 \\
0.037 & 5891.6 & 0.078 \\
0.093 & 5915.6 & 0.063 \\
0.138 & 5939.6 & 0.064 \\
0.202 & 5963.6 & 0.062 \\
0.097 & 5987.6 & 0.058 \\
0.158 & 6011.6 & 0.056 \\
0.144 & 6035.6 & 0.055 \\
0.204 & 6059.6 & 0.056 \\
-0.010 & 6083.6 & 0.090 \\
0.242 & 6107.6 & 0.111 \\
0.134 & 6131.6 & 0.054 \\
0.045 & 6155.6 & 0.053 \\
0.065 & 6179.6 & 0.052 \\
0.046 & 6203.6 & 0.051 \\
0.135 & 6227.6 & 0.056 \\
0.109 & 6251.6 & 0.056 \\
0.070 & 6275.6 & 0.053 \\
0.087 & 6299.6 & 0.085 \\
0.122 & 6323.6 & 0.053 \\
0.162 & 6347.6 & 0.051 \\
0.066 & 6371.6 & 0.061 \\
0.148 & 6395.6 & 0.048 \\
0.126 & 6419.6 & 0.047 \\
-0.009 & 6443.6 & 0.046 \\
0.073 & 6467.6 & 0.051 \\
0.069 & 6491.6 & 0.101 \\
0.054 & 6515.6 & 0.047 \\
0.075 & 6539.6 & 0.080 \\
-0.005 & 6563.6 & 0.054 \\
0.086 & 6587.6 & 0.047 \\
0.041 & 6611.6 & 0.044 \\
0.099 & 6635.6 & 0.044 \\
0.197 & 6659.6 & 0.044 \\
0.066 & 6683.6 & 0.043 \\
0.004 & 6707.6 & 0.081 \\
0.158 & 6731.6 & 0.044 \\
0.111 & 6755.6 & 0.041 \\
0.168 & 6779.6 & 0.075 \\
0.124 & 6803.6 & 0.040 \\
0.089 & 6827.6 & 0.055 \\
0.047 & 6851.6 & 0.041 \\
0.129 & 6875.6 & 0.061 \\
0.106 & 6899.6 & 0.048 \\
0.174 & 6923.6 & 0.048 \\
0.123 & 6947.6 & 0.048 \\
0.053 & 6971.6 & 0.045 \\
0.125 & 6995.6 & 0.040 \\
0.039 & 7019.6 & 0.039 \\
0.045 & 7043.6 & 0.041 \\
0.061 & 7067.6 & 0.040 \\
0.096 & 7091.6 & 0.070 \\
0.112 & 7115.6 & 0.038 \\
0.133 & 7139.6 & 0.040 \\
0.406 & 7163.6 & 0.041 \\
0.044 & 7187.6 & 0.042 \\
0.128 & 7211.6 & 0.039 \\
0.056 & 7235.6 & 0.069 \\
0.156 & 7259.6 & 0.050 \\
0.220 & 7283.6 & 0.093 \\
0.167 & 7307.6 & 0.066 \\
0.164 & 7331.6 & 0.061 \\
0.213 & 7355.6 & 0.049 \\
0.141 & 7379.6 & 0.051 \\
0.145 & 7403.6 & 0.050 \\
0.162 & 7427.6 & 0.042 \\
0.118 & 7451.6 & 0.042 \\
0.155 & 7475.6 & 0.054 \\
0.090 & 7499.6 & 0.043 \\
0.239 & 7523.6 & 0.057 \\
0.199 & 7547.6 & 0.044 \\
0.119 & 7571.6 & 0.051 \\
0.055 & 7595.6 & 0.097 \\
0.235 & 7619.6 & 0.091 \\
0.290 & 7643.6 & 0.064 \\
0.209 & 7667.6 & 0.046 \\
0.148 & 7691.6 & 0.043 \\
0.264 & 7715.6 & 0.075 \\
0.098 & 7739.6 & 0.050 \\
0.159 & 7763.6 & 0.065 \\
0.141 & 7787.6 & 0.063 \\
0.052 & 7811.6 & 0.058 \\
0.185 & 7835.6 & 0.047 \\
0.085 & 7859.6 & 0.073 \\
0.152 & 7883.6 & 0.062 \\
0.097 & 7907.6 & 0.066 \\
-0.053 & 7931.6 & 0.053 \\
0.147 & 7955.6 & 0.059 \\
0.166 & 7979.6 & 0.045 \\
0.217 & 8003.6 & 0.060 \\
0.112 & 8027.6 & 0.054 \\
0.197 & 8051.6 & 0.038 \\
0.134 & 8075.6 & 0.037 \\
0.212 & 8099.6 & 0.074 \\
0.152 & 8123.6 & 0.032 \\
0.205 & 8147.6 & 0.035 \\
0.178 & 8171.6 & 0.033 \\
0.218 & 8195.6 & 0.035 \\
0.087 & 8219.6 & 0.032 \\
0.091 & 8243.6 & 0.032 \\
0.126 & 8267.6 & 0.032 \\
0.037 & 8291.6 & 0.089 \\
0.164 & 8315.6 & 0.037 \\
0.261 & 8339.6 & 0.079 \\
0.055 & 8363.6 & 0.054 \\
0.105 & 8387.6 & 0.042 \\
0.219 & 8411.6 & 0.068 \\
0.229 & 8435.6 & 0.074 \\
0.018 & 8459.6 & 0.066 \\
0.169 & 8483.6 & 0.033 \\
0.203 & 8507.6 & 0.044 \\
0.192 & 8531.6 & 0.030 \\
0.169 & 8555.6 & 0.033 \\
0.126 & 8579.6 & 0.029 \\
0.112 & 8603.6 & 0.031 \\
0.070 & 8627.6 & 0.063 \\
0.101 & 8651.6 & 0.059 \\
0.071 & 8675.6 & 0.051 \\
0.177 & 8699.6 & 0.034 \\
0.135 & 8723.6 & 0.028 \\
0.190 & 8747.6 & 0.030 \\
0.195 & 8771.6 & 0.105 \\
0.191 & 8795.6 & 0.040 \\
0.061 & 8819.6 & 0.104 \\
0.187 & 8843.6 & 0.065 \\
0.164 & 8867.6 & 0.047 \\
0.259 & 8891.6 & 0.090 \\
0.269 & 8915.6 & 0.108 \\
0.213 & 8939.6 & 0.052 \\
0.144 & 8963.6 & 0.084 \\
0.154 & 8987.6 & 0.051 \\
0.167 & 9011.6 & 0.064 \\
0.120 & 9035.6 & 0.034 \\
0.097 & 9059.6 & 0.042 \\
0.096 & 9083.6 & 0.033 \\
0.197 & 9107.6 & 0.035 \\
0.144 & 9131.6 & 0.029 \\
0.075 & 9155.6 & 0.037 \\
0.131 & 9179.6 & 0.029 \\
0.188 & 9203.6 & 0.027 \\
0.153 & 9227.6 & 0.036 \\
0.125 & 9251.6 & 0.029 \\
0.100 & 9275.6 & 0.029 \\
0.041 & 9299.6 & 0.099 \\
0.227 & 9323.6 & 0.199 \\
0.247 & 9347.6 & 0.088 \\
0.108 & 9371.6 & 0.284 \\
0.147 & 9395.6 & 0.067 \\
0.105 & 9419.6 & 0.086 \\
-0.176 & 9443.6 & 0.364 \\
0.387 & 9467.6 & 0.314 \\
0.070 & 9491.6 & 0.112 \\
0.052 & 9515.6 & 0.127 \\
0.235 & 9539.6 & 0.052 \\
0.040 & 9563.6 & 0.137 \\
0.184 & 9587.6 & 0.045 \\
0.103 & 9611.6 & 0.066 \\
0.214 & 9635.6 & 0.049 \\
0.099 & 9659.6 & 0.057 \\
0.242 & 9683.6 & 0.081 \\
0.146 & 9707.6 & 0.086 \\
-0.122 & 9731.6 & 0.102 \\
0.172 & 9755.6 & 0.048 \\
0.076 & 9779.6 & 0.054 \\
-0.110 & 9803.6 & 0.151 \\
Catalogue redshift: 0.922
